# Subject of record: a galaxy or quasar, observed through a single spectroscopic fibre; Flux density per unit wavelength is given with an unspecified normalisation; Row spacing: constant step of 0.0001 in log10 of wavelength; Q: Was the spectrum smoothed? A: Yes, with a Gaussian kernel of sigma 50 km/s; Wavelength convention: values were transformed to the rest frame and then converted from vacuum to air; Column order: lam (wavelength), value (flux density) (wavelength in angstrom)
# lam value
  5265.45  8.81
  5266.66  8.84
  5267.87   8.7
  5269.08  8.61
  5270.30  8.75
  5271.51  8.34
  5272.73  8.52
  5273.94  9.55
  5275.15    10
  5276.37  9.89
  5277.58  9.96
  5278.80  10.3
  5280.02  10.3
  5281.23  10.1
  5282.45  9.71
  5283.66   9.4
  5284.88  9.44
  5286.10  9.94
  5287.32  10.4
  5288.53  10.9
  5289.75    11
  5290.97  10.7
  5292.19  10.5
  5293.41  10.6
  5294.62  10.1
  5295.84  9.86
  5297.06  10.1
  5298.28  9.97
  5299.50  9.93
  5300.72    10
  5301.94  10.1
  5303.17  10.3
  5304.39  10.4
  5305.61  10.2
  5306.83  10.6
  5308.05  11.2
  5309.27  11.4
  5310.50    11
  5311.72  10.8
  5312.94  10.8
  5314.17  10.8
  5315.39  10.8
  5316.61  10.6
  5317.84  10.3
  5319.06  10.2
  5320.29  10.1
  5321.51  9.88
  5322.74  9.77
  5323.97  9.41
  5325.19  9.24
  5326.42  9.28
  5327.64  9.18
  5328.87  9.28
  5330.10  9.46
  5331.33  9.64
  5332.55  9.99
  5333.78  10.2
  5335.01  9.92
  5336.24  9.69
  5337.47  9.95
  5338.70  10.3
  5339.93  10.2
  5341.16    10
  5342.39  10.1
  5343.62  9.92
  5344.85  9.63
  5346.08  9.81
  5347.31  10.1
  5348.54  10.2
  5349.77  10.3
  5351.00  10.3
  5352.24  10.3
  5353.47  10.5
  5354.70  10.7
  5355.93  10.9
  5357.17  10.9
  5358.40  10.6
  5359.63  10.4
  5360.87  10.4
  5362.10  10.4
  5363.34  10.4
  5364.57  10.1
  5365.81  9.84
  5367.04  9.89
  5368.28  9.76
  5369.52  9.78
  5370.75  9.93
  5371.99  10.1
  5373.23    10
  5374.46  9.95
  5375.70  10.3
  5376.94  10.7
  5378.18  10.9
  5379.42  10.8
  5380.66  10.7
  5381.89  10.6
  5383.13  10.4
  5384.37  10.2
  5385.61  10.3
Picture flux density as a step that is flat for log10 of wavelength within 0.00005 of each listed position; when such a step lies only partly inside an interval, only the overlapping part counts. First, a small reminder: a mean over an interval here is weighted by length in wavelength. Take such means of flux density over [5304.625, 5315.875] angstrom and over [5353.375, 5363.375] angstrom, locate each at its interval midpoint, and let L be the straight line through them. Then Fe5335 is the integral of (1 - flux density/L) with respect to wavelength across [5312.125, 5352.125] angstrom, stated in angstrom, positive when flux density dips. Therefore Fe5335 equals 2.7 angstrom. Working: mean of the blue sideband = 10.8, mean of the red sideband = 10.6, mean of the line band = 9.99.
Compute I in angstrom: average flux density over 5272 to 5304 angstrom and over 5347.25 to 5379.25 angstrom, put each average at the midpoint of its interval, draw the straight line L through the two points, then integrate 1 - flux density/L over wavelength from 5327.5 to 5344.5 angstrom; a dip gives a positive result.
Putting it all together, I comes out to 0.6 angstrom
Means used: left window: 10.1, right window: 10.3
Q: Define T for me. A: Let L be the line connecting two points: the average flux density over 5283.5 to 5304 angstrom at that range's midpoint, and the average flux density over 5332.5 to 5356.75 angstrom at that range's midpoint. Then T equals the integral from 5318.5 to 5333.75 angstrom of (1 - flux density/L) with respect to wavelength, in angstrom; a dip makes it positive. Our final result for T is 0.8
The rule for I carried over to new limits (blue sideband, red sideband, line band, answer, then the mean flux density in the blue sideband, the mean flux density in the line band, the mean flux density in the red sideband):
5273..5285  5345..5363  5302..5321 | -1.0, 9.85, 10.6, 10.4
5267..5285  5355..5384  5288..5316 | -2.4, 9.43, 10.5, 10.3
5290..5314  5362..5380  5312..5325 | 0.2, 10.5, 10.2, 10.2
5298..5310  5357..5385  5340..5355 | 0.3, 10.4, 10.1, 10.3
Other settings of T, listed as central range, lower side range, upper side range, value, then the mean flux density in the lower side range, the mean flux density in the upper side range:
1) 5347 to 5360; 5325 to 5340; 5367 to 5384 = -0.64 angstrom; 9.71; 10.3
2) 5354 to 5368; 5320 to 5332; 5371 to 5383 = -0.35 angstrom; 9.51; 10.4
